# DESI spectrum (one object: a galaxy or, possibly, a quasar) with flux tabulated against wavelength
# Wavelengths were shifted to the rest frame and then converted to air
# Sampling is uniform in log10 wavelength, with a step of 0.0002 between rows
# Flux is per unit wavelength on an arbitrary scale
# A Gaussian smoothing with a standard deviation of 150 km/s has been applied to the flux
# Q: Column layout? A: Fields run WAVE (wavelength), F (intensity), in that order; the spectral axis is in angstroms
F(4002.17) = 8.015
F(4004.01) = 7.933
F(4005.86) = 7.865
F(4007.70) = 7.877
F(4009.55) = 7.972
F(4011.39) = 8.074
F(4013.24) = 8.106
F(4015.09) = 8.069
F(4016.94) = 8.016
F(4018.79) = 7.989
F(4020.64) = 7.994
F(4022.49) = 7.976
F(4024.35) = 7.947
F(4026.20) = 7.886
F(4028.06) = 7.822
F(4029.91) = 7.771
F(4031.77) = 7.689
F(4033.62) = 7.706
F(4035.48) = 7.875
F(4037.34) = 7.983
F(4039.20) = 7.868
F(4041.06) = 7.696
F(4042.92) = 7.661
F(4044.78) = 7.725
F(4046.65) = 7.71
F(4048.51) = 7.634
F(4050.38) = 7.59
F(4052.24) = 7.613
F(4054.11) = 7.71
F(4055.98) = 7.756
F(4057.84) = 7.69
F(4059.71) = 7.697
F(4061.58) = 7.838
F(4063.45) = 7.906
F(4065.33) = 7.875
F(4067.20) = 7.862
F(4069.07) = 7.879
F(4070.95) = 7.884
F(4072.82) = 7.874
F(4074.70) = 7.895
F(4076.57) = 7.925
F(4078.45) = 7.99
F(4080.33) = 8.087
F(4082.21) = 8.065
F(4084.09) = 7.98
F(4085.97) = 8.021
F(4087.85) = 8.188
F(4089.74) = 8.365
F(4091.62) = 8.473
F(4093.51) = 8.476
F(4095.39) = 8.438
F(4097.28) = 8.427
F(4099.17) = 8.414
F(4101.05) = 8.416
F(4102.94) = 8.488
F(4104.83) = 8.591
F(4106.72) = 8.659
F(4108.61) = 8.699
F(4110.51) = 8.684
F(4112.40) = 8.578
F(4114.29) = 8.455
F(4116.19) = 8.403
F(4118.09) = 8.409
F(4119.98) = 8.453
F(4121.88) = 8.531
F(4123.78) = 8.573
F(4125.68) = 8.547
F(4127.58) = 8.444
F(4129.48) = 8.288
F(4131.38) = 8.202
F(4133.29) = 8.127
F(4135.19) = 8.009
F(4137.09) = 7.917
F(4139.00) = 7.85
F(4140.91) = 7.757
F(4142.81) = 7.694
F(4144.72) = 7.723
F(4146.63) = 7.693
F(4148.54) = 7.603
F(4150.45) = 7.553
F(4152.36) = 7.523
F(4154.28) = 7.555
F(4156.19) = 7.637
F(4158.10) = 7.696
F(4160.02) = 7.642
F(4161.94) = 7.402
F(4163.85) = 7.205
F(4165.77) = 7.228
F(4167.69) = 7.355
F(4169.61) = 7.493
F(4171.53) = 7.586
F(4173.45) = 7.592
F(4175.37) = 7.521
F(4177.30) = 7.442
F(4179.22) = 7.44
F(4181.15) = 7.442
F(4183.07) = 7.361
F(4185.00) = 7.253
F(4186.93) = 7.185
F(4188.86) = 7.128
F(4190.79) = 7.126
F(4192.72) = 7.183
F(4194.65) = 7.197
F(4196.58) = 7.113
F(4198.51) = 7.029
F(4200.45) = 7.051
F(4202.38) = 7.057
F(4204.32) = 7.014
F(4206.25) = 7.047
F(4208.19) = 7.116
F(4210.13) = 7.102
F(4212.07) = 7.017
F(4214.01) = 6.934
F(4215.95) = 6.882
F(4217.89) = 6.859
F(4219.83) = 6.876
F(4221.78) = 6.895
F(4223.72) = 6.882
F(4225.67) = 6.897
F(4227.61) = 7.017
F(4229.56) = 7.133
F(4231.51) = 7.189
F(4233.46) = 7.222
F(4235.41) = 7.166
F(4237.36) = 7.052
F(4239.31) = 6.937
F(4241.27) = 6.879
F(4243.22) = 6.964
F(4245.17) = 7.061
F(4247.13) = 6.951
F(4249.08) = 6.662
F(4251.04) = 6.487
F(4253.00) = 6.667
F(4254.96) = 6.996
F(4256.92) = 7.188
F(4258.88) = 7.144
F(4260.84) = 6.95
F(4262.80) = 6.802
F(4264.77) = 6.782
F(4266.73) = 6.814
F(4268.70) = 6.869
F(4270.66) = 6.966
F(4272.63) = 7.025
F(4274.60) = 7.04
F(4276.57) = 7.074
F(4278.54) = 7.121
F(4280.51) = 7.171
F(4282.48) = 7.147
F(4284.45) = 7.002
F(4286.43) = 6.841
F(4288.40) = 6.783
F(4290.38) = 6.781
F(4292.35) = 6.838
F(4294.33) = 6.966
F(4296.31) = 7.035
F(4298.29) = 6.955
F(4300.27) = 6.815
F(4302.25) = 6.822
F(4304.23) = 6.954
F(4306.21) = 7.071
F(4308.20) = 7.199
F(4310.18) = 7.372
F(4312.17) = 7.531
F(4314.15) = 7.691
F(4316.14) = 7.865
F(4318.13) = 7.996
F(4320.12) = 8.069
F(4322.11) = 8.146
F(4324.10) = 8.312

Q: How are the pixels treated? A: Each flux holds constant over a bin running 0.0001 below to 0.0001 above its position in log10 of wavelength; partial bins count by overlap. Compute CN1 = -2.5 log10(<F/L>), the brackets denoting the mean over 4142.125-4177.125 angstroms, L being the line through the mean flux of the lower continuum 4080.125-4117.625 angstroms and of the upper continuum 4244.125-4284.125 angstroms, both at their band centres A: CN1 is 0.05 mag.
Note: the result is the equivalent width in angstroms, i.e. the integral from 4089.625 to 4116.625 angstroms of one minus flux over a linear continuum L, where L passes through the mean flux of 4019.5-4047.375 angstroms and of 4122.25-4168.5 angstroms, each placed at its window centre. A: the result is -2.4 angstroms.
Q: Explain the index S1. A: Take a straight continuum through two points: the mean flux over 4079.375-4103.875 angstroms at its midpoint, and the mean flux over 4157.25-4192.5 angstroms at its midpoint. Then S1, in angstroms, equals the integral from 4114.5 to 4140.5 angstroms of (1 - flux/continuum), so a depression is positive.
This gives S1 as -1.2 angstroms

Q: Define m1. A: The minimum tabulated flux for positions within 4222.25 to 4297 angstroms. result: 6.487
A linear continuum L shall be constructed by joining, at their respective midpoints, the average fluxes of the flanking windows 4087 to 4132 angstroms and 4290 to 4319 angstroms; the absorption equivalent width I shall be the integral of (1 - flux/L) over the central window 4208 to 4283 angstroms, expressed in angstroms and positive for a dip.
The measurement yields 6.0 angstroms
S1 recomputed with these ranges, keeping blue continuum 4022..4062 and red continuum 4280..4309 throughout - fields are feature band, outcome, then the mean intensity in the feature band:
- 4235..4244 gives 0.2 angstroms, 6.99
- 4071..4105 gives -2.7 angstroms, 8.21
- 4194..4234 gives 1.0 angstroms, 7.02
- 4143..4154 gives -0.3 angstroms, 7.62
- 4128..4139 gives -0.9 angstroms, 8.1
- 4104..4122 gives -2.4 angstroms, 8.55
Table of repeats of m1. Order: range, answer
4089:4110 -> 8.365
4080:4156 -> 7.523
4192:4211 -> 7.014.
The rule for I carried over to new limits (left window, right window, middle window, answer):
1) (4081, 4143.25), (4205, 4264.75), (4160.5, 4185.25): 0.8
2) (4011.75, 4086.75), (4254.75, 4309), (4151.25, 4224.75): 0.9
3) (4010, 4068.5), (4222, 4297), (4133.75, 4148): -0.7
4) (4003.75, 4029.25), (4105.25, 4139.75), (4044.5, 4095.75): 1.5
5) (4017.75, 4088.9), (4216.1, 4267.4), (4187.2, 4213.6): 0.2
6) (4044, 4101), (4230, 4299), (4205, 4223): 0.6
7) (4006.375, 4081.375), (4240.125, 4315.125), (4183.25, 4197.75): 0.3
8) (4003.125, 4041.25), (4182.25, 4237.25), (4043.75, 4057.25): 0.2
